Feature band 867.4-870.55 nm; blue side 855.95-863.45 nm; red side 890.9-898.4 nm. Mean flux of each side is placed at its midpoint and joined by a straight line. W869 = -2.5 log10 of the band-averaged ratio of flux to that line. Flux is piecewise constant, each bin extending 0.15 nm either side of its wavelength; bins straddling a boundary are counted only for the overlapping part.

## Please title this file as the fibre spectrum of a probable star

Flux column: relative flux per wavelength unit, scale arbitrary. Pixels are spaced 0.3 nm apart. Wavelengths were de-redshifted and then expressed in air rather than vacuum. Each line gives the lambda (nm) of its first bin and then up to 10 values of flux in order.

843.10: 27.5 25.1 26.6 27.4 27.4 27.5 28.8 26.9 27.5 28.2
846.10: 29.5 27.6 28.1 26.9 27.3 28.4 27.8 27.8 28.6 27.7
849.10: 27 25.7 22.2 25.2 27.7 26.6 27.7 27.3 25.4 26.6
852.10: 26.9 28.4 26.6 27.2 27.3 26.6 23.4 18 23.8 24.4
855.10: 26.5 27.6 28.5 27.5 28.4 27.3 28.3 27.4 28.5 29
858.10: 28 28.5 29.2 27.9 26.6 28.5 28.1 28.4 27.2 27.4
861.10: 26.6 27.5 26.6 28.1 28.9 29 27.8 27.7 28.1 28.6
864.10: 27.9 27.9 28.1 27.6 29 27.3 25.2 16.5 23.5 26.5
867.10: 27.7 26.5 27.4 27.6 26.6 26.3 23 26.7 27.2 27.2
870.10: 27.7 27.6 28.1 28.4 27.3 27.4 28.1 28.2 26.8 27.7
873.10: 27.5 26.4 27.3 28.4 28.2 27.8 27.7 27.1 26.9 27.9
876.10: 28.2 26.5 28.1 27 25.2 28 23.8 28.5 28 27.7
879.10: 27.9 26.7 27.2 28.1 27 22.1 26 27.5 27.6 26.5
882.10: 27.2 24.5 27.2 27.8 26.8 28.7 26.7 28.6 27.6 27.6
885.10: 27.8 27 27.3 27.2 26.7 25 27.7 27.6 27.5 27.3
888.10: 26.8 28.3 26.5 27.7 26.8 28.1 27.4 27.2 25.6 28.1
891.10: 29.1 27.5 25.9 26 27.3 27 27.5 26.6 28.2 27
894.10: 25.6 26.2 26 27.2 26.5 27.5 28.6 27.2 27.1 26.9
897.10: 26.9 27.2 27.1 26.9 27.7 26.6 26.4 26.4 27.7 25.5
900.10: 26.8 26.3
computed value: 0.04 mag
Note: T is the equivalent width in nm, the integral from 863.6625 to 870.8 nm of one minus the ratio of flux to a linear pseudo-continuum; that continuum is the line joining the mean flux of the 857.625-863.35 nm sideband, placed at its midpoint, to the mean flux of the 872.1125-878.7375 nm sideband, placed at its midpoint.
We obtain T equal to 0.29 nm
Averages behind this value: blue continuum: 27.9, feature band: 26.6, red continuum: 27.3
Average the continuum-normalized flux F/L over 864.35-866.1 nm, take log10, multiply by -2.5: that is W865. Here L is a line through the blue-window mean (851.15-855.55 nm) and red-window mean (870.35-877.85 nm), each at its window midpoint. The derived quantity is -0.02 mag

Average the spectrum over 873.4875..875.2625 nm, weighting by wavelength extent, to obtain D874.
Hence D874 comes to 27.7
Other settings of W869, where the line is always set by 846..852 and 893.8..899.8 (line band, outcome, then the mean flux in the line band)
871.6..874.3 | -0.02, 27.6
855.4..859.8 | -0.04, 28.1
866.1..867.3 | 0.13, 24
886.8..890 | -0.02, 27.4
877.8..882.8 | 0.01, 26.7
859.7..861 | -0.03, 27.8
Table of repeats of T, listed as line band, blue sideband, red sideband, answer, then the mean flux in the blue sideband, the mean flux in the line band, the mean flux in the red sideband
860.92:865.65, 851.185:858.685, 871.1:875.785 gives -0.145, 26.7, 27.9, 27.5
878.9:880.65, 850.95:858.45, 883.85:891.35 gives 0.026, 26.7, 26.8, 27.3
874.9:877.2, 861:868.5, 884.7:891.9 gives -0.023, 27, 27.4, 27.2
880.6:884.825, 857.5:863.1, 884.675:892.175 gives 0.058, 28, 27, 27.2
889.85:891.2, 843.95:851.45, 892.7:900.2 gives -0.023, 27.3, 27.4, 26.9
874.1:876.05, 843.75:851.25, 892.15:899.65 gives -0.037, 27.3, 27.7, 27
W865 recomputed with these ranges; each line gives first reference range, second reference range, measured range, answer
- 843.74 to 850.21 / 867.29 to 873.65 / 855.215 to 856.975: -0.03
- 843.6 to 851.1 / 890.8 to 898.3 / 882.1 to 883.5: 0.02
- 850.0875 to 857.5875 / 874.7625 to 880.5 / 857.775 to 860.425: -0.06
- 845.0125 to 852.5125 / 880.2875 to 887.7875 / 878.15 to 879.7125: -0.03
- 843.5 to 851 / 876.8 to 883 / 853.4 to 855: 0.16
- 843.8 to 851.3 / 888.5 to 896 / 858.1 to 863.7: -0.03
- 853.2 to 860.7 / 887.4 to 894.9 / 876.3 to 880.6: 0.00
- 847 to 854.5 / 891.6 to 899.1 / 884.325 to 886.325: -0.02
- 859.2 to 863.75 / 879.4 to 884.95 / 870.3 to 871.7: -0.02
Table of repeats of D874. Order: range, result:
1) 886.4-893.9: 27.2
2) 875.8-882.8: 26.8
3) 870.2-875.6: 27.6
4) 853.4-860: 26.9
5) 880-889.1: 27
